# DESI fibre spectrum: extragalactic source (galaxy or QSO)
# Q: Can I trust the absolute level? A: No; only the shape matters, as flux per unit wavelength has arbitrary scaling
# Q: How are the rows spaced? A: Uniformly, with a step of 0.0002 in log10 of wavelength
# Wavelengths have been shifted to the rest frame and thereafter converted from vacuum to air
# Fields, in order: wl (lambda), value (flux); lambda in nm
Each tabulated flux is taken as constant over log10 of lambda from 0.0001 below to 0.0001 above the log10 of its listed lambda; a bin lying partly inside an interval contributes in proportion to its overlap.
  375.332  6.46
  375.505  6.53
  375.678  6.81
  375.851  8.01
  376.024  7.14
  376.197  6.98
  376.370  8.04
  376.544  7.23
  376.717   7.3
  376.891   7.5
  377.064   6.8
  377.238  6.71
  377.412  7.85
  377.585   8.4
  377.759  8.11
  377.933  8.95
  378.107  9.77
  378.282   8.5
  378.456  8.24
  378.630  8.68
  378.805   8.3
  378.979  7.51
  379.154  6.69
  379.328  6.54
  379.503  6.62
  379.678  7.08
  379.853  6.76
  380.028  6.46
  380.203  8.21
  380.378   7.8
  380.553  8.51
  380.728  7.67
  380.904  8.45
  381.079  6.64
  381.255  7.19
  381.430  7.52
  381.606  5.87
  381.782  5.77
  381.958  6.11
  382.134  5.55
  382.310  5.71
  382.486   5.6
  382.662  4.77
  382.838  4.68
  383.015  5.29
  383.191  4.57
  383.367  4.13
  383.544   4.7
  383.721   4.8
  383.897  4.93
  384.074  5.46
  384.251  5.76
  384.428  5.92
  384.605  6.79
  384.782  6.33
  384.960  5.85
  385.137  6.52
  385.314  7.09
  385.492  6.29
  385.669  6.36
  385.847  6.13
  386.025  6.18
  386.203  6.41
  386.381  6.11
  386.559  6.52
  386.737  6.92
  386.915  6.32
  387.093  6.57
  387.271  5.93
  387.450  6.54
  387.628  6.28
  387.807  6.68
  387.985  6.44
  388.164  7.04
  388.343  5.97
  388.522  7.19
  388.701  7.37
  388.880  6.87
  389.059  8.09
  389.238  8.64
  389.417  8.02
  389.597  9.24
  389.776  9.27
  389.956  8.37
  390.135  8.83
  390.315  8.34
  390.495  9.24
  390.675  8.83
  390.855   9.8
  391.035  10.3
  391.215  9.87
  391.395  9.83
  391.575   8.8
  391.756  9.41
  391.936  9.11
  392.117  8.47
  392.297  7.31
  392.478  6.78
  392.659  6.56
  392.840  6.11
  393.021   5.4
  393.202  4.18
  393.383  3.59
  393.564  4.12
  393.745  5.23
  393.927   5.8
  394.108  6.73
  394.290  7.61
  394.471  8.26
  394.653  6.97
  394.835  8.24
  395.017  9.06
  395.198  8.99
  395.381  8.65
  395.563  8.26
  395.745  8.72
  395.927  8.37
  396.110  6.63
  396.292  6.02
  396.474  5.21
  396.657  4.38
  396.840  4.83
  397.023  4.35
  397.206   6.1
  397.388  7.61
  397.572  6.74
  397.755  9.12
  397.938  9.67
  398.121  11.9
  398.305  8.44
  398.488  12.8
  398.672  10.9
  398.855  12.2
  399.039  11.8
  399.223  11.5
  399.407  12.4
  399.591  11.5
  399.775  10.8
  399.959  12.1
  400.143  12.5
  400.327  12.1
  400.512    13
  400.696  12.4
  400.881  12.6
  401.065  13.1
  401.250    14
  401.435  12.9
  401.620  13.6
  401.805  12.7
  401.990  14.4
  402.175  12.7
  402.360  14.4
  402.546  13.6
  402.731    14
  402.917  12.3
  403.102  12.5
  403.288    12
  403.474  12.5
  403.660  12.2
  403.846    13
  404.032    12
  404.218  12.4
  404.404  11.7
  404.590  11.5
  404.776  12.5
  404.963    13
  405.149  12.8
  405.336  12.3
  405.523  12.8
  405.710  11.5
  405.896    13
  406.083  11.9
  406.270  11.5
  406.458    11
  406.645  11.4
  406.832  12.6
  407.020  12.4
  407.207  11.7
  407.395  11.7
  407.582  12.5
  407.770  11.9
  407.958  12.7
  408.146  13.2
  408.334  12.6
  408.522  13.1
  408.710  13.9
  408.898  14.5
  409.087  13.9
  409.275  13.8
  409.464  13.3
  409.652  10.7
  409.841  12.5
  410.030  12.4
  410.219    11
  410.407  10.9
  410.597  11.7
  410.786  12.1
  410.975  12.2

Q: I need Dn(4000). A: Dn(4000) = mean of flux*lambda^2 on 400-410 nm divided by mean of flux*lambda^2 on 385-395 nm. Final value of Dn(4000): 1.88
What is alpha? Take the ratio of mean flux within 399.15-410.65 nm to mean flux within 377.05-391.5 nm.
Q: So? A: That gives 1.77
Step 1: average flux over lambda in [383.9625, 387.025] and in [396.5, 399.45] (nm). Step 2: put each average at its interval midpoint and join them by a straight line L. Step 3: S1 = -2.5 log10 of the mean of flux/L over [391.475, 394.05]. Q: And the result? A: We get 0.19 mag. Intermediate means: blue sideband 6.28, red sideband 8.91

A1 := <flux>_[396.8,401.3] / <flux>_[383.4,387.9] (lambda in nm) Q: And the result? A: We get 1.74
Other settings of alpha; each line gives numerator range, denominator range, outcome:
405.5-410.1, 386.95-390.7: 1.65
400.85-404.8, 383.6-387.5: 2.09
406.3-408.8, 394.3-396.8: 1.65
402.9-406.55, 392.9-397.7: 1.86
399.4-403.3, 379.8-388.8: 2.04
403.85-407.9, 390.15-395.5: 1.58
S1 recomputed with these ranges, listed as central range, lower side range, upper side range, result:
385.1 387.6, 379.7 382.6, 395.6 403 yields 0.23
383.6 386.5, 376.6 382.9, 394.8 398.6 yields 0.22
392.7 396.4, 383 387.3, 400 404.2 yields 0.40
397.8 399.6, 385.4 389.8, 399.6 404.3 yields 0.02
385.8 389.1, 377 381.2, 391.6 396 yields 0.13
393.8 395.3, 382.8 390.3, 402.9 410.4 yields 0.16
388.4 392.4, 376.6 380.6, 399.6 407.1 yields 0.16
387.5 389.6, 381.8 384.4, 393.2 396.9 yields -0.22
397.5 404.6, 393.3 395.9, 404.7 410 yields -0.22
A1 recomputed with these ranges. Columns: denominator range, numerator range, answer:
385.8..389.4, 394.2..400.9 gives 1.37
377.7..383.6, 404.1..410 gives 1.82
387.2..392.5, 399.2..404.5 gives 1.56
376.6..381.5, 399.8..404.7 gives 1.66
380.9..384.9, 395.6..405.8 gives 1.94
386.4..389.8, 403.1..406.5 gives 1.72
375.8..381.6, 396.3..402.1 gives 1.38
